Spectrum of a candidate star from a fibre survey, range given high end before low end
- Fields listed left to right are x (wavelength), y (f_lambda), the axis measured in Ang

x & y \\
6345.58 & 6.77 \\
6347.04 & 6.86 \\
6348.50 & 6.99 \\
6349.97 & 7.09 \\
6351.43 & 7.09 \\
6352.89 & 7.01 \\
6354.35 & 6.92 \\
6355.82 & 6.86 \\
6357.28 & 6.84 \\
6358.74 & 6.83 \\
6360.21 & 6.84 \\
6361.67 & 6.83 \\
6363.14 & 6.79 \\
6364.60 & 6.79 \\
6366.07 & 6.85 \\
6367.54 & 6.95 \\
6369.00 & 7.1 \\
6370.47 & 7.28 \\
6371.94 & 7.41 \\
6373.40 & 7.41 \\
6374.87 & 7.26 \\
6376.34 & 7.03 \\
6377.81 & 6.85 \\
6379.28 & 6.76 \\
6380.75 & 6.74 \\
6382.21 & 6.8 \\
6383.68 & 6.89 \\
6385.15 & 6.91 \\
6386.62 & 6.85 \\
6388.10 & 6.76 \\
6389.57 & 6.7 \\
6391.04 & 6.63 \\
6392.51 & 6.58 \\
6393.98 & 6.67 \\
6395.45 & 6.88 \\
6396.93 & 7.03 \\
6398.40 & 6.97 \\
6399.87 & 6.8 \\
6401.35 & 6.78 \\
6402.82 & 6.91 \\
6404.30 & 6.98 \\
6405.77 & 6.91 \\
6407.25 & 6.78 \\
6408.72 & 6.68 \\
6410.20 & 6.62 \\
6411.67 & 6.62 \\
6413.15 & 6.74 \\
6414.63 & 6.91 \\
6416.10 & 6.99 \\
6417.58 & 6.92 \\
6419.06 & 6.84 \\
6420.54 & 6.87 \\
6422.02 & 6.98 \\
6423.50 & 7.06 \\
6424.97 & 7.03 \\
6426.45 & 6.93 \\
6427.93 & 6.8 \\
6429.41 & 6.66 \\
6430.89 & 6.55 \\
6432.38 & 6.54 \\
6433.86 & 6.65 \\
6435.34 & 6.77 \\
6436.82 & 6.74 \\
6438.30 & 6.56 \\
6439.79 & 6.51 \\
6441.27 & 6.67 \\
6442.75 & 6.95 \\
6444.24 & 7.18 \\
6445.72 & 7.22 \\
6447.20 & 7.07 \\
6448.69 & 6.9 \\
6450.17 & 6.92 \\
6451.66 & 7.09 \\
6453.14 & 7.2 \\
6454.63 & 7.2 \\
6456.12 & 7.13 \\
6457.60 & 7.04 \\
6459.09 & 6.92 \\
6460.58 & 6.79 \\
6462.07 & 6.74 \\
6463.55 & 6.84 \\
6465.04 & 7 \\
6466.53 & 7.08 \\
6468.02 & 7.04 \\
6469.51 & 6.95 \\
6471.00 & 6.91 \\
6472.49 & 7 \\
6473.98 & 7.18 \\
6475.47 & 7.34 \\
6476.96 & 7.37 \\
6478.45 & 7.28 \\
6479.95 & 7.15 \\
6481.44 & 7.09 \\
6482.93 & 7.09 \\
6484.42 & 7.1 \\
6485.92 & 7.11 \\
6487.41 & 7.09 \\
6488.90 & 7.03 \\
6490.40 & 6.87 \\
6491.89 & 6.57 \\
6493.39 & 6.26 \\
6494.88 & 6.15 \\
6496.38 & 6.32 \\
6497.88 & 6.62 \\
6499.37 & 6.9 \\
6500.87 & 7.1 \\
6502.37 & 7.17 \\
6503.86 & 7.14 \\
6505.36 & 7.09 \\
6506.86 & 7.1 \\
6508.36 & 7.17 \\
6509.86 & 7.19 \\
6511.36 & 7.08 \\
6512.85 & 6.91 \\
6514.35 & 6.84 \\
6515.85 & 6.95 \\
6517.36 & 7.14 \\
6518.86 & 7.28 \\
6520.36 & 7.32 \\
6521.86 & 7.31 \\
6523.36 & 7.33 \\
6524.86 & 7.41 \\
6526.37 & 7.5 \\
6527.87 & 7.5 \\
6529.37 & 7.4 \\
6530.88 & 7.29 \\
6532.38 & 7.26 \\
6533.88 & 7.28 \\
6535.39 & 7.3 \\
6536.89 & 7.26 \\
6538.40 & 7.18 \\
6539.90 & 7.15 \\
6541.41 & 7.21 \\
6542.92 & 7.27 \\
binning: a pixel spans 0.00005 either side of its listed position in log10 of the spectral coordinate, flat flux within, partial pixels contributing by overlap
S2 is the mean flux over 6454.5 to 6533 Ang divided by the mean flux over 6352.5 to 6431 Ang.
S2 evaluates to 1.02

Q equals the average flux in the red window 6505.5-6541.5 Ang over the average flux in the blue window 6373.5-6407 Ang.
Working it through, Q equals 1.05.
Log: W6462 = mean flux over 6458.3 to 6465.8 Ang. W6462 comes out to 6.86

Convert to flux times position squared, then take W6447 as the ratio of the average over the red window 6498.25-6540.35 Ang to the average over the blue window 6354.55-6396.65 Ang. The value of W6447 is 1.1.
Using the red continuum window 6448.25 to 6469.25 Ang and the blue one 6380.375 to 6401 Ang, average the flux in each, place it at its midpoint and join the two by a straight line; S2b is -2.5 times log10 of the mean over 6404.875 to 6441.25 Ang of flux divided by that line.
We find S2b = 0.02 mag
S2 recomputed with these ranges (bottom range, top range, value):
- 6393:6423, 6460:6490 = 1.03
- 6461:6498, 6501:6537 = 1.04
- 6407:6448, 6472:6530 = 1.04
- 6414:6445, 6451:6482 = 1.04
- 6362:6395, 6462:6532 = 1.02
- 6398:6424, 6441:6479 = 1.03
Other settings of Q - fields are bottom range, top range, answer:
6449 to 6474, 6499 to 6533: 1.03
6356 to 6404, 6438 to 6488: 1.02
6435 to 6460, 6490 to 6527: 1.01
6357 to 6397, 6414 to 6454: 1.00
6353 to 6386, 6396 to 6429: 0.99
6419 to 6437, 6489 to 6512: 1.01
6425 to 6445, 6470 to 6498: 1.03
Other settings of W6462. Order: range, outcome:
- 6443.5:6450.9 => 7.07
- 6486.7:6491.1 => 6.99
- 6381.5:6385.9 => 6.87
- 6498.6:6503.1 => 7.05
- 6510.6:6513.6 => 7.02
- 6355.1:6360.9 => 6.84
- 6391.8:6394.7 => 6.63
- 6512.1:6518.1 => 6.96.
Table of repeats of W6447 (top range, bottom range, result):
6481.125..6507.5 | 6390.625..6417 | 1.04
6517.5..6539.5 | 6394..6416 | 1.11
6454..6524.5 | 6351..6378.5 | 1.04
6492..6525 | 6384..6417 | 1.06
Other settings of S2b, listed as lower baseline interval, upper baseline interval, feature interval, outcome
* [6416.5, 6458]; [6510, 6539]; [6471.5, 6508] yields 0.021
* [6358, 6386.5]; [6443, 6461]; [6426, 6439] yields 0.055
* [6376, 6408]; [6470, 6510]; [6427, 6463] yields 0.006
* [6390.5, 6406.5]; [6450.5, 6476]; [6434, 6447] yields 0.020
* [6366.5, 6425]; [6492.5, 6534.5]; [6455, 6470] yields 0.006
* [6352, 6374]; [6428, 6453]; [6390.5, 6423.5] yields 0.010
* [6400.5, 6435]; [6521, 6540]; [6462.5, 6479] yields -0.004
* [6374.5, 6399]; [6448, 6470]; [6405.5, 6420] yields 0.015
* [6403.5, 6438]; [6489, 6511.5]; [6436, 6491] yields -0.029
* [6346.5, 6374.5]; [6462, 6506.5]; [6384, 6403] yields 0.028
